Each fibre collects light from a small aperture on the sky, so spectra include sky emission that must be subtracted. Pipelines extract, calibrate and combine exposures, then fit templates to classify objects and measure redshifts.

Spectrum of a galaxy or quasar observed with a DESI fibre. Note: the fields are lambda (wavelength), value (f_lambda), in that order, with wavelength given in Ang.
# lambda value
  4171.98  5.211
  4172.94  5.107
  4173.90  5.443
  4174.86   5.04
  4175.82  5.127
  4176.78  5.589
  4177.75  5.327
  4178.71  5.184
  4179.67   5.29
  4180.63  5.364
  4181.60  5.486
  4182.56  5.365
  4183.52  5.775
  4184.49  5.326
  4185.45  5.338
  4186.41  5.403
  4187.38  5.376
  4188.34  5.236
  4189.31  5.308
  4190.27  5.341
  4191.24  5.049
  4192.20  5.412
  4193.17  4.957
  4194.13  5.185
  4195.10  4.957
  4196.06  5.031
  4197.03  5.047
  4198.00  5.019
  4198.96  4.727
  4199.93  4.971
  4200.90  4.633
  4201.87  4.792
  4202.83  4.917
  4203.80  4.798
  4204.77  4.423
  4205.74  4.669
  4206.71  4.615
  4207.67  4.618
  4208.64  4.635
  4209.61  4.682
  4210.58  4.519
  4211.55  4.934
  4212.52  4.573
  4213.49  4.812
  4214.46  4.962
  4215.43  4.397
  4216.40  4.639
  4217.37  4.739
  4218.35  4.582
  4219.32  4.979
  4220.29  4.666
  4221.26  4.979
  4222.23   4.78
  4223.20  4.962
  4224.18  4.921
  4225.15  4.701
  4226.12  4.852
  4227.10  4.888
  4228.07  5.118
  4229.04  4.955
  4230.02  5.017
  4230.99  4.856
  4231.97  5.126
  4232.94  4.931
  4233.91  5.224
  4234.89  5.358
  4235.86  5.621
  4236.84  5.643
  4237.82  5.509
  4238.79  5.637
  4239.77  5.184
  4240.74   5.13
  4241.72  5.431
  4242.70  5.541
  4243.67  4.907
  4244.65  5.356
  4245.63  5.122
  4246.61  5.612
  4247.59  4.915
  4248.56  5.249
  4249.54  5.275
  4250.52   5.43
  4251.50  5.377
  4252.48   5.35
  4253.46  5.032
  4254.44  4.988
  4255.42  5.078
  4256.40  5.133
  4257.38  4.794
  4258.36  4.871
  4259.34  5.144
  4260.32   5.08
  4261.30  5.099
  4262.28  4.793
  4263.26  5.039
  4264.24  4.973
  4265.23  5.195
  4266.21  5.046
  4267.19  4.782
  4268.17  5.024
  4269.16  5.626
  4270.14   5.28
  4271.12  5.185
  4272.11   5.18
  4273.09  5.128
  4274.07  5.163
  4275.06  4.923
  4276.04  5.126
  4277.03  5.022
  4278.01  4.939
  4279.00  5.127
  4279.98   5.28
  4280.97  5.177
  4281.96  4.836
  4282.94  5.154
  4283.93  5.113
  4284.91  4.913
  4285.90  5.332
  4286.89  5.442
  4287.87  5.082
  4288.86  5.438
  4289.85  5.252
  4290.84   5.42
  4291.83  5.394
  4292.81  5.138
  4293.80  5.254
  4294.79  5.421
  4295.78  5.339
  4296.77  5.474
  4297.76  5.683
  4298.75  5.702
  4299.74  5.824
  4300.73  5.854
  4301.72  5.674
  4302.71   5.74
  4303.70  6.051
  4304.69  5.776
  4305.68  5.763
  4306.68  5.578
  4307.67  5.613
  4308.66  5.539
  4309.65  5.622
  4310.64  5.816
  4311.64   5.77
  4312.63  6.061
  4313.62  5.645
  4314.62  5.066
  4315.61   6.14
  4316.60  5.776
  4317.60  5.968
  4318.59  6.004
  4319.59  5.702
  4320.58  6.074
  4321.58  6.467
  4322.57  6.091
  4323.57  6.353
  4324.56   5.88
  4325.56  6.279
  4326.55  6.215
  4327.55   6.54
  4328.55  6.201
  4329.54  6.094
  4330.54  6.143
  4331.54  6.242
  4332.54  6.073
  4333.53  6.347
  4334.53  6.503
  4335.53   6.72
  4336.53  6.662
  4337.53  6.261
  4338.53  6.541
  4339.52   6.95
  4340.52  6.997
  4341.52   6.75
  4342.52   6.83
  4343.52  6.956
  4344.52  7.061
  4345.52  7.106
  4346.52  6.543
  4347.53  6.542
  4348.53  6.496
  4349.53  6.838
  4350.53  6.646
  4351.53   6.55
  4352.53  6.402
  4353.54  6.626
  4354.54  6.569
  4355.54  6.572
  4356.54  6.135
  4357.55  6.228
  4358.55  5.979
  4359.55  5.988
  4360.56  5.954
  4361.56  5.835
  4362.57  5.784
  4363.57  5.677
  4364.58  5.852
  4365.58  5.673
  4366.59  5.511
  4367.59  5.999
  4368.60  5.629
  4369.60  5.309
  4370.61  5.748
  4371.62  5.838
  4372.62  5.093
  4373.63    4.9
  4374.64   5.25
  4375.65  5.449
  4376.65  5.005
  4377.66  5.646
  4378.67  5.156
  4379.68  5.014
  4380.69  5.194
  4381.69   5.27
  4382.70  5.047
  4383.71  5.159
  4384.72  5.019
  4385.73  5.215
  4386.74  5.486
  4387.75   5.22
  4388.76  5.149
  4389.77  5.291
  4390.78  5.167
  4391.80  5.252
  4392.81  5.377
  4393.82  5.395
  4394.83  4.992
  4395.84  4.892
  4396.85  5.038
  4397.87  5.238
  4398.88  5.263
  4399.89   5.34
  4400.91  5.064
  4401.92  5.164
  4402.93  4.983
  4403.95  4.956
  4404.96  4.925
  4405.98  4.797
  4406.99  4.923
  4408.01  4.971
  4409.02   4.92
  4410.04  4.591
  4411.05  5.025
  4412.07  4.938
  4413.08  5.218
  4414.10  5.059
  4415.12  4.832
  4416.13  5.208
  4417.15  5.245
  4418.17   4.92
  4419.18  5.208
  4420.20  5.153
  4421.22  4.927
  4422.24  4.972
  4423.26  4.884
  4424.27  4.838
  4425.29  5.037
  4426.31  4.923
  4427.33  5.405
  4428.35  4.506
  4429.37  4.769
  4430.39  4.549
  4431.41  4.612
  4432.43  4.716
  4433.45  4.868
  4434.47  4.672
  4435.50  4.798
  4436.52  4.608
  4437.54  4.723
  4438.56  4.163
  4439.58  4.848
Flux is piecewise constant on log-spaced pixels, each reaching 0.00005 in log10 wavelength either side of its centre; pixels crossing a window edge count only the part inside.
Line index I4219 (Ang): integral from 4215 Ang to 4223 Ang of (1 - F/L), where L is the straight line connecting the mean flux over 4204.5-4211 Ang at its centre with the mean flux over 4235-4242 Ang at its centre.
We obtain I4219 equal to 0.3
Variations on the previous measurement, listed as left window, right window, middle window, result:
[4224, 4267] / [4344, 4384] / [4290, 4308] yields -0.4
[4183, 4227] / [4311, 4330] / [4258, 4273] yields 1.1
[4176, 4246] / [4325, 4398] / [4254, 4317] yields 1.7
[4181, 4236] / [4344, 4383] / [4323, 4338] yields -1.6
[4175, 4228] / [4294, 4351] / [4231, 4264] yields 1.3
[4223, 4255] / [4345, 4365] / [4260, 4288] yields 2.1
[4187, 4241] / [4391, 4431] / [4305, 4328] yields -4.2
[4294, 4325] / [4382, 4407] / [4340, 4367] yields -4.6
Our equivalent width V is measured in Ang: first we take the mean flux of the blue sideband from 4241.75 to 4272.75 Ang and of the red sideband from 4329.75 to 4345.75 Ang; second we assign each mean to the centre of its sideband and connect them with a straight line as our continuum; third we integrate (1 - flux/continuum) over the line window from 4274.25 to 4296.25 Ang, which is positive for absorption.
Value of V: 1.8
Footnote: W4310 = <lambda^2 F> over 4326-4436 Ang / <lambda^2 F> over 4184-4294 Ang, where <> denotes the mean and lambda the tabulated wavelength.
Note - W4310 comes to 1.2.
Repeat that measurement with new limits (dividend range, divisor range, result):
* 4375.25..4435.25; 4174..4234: 1.11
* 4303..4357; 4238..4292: 1.25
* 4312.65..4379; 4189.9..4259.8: 1.29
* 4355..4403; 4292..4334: 0.96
